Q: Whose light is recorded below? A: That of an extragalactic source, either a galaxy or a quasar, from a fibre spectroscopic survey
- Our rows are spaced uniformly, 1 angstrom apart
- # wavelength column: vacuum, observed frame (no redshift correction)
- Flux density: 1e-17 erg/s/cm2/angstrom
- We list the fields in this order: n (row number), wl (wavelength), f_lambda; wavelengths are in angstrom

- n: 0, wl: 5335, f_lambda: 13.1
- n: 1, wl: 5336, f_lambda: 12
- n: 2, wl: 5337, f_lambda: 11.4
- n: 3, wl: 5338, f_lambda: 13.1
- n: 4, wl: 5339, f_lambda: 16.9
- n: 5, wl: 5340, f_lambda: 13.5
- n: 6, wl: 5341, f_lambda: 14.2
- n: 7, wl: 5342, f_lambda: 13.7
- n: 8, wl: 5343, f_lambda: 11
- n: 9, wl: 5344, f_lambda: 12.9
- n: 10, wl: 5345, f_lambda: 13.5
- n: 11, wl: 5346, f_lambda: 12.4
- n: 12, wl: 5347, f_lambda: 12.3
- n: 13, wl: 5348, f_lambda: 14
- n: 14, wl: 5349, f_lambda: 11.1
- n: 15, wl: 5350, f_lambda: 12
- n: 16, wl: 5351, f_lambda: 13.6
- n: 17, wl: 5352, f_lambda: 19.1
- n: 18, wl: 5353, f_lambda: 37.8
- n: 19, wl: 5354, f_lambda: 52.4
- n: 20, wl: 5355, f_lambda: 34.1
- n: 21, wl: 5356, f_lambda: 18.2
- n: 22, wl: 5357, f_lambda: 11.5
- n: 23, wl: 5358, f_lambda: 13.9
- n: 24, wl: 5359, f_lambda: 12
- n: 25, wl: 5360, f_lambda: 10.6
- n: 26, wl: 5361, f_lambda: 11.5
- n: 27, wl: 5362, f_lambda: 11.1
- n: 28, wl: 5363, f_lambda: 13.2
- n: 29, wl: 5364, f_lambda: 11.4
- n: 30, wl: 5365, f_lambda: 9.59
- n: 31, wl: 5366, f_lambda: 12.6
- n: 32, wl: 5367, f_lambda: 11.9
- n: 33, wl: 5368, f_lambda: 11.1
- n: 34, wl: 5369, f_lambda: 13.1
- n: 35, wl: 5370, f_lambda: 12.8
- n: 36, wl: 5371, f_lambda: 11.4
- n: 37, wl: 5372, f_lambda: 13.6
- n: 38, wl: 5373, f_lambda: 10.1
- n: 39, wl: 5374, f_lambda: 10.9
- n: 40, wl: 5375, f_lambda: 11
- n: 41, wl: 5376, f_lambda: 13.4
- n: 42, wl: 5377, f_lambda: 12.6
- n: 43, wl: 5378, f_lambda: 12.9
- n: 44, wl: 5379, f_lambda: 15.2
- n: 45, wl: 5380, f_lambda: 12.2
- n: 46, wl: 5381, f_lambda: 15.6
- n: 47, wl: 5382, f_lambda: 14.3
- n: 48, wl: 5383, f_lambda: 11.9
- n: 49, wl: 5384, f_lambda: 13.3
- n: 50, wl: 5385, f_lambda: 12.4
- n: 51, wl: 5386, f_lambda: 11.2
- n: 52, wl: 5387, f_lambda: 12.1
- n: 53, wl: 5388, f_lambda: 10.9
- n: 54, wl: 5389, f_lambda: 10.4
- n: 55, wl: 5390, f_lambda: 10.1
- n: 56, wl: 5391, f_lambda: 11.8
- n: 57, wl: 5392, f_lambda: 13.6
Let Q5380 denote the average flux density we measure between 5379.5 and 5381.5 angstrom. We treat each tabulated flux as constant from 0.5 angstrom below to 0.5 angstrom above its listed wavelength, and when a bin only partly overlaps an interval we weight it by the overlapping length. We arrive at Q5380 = 13.9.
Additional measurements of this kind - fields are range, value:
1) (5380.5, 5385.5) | 13.5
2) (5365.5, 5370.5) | 12.3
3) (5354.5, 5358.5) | 19.4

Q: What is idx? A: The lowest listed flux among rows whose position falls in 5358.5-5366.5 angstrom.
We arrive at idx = 9.59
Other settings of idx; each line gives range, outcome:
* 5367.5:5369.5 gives 11.1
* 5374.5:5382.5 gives 11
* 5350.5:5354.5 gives 13.6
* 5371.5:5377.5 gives 10.1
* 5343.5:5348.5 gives 12.3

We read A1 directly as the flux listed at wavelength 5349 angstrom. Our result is 11.1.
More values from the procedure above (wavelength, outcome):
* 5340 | 13.5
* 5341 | 14.2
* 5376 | 13.4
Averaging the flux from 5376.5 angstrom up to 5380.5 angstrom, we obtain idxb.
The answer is 13.2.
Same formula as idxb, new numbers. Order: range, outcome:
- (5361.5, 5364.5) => 11.9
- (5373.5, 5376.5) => 11.8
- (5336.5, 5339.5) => 13.8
